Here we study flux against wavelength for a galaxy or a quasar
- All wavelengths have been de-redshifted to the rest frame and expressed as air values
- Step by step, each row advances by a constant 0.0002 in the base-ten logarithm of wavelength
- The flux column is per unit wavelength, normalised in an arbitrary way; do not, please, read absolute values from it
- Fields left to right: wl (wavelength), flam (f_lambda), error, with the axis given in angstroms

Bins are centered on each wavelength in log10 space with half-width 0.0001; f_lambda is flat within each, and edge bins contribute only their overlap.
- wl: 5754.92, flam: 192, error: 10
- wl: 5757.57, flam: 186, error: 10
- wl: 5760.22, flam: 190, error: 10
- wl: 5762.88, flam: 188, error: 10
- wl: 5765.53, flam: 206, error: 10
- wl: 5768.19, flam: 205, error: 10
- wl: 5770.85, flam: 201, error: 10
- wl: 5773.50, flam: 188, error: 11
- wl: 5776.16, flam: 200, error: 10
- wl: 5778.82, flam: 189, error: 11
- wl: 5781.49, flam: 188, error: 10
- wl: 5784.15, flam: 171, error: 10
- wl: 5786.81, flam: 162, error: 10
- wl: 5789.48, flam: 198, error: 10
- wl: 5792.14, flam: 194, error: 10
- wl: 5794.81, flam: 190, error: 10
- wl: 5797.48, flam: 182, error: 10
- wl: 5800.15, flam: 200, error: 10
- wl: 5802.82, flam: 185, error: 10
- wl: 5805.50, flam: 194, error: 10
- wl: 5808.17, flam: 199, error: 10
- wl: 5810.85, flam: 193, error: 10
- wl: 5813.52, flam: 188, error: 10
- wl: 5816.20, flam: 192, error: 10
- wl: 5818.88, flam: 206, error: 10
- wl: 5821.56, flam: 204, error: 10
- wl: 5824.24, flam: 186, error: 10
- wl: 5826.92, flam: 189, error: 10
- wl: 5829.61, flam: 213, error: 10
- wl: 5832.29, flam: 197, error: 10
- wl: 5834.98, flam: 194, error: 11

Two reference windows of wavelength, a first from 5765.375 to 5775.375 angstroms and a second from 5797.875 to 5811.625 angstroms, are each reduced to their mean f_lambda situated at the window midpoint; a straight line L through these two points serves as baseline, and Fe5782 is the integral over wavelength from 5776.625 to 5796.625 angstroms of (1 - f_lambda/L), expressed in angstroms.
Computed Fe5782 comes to 1.15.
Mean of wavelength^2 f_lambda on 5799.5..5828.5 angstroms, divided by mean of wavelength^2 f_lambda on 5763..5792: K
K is 1.0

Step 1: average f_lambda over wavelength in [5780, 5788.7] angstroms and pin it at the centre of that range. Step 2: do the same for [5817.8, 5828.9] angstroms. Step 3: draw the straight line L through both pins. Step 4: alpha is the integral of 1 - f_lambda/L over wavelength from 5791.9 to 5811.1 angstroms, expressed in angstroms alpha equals -0.7 angstroms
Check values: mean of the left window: 175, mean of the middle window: 192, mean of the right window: 197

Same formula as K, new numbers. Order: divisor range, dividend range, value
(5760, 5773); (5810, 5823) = 1.01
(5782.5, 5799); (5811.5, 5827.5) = 1.07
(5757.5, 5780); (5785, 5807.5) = 0.97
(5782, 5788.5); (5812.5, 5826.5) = 1.15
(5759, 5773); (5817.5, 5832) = 1.03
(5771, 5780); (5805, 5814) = 1.01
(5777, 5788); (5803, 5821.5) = 1.10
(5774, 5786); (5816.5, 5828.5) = 1.07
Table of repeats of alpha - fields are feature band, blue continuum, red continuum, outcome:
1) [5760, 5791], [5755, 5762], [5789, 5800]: -0.1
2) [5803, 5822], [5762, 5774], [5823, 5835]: 0.1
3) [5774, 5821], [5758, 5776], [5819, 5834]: 1.7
